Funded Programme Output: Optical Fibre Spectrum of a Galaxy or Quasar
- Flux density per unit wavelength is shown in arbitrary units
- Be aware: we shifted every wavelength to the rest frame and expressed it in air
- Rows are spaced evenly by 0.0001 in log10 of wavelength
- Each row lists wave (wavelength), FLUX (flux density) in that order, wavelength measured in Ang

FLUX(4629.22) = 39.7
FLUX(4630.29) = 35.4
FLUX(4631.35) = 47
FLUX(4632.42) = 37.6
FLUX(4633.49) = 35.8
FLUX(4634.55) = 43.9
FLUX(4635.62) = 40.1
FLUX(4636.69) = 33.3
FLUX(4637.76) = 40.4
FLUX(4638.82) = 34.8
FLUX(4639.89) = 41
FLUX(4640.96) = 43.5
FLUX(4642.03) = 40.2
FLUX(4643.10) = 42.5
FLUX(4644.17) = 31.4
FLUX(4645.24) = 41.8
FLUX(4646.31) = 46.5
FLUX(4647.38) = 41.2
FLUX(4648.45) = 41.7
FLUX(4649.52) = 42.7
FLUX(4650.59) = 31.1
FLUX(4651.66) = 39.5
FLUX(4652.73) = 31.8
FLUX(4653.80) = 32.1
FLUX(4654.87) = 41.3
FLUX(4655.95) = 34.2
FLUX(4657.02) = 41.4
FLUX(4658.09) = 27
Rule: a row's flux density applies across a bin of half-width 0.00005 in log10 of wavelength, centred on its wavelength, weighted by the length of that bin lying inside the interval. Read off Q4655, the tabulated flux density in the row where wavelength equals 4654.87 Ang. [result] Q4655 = 41.3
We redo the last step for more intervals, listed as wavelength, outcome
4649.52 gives 42.7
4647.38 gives 41.2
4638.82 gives 34.8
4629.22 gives 39.7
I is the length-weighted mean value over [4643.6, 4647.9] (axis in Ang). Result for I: 40.2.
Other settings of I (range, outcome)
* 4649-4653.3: 36.3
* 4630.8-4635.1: 41.1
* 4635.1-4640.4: 37.9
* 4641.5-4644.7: 38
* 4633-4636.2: 39.9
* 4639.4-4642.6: 41.5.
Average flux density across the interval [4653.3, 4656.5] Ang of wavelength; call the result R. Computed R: 35.9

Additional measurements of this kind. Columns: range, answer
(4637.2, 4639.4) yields 37.7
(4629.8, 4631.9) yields 41.4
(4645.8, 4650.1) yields 42.9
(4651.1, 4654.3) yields 34.5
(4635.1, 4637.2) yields 36.7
